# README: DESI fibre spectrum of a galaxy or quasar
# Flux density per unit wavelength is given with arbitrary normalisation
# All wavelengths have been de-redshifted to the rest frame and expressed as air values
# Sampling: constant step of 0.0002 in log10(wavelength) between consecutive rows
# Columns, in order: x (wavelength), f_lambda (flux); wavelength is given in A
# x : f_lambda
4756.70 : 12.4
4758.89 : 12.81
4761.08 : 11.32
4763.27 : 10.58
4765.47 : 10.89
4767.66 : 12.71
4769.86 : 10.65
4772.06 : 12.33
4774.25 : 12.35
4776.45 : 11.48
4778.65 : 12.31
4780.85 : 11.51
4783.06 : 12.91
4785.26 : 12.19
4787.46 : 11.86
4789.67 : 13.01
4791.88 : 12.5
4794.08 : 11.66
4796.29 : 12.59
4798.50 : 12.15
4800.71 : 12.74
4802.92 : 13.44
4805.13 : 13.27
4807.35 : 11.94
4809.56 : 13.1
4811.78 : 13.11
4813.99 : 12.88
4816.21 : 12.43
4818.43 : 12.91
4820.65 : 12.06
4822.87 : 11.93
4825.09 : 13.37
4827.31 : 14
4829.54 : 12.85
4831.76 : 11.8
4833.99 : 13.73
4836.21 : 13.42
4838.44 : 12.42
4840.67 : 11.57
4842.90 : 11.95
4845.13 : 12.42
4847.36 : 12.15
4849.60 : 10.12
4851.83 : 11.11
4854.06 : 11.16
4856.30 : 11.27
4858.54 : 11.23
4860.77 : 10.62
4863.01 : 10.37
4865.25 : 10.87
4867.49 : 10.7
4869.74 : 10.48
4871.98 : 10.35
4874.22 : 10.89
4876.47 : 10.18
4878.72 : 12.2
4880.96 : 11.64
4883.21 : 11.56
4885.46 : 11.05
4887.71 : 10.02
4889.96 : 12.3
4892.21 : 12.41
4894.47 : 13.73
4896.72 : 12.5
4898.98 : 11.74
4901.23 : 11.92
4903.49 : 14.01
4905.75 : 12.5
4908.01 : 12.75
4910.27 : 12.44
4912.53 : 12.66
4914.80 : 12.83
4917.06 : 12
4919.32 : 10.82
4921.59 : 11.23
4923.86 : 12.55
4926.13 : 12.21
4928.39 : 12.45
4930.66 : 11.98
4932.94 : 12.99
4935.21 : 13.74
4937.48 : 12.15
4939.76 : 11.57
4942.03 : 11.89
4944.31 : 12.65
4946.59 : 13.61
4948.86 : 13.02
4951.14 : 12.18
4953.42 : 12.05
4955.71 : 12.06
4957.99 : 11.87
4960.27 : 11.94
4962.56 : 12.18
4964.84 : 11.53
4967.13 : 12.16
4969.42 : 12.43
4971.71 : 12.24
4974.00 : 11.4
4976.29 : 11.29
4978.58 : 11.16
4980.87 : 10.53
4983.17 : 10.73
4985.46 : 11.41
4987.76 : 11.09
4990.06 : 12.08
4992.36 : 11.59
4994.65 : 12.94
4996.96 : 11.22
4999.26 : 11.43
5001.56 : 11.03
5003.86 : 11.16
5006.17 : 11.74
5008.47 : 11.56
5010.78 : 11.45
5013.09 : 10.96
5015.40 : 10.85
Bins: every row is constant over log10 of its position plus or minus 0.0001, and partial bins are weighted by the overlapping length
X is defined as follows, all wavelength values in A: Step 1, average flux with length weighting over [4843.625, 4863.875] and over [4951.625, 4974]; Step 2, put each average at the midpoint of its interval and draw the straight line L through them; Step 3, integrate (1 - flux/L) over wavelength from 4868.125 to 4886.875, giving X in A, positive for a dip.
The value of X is 0.58 A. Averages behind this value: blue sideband 11.2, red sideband 12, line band 11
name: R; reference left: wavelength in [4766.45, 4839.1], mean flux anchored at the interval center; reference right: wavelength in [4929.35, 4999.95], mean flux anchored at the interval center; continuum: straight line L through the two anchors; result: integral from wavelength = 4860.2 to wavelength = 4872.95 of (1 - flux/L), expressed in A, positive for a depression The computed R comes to 1.8 A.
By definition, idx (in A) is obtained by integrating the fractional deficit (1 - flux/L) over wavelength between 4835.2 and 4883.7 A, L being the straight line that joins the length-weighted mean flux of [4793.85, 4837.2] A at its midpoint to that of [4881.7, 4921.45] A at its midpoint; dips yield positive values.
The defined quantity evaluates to 4.6 A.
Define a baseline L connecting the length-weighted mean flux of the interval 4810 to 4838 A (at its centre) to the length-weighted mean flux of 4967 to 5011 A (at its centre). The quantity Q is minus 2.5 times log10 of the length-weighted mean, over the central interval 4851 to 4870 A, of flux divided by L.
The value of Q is 0.16 mag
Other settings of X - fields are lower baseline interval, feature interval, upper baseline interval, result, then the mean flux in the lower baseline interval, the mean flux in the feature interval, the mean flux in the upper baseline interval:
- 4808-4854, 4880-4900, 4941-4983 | 0.6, 12.4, 11.9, 12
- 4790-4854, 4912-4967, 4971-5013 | -2.3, 12.5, 12.2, 11.4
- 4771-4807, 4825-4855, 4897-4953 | 0.3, 12.4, 12.3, 12.4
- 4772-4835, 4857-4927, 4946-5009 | 2.6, 12.6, 11.7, 11.8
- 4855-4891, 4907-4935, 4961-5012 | -2.7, 11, 12.3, 11.6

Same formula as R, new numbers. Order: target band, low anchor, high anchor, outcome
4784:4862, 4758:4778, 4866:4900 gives -5.0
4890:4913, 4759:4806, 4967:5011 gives -1.7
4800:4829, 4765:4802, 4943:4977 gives -1.7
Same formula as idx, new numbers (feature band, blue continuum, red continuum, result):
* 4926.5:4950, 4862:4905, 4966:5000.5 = -2.1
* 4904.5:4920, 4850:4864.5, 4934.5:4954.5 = -0.5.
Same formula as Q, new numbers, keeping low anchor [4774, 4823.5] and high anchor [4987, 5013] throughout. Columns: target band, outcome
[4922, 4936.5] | -0.06 mag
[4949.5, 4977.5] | -0.02 mag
